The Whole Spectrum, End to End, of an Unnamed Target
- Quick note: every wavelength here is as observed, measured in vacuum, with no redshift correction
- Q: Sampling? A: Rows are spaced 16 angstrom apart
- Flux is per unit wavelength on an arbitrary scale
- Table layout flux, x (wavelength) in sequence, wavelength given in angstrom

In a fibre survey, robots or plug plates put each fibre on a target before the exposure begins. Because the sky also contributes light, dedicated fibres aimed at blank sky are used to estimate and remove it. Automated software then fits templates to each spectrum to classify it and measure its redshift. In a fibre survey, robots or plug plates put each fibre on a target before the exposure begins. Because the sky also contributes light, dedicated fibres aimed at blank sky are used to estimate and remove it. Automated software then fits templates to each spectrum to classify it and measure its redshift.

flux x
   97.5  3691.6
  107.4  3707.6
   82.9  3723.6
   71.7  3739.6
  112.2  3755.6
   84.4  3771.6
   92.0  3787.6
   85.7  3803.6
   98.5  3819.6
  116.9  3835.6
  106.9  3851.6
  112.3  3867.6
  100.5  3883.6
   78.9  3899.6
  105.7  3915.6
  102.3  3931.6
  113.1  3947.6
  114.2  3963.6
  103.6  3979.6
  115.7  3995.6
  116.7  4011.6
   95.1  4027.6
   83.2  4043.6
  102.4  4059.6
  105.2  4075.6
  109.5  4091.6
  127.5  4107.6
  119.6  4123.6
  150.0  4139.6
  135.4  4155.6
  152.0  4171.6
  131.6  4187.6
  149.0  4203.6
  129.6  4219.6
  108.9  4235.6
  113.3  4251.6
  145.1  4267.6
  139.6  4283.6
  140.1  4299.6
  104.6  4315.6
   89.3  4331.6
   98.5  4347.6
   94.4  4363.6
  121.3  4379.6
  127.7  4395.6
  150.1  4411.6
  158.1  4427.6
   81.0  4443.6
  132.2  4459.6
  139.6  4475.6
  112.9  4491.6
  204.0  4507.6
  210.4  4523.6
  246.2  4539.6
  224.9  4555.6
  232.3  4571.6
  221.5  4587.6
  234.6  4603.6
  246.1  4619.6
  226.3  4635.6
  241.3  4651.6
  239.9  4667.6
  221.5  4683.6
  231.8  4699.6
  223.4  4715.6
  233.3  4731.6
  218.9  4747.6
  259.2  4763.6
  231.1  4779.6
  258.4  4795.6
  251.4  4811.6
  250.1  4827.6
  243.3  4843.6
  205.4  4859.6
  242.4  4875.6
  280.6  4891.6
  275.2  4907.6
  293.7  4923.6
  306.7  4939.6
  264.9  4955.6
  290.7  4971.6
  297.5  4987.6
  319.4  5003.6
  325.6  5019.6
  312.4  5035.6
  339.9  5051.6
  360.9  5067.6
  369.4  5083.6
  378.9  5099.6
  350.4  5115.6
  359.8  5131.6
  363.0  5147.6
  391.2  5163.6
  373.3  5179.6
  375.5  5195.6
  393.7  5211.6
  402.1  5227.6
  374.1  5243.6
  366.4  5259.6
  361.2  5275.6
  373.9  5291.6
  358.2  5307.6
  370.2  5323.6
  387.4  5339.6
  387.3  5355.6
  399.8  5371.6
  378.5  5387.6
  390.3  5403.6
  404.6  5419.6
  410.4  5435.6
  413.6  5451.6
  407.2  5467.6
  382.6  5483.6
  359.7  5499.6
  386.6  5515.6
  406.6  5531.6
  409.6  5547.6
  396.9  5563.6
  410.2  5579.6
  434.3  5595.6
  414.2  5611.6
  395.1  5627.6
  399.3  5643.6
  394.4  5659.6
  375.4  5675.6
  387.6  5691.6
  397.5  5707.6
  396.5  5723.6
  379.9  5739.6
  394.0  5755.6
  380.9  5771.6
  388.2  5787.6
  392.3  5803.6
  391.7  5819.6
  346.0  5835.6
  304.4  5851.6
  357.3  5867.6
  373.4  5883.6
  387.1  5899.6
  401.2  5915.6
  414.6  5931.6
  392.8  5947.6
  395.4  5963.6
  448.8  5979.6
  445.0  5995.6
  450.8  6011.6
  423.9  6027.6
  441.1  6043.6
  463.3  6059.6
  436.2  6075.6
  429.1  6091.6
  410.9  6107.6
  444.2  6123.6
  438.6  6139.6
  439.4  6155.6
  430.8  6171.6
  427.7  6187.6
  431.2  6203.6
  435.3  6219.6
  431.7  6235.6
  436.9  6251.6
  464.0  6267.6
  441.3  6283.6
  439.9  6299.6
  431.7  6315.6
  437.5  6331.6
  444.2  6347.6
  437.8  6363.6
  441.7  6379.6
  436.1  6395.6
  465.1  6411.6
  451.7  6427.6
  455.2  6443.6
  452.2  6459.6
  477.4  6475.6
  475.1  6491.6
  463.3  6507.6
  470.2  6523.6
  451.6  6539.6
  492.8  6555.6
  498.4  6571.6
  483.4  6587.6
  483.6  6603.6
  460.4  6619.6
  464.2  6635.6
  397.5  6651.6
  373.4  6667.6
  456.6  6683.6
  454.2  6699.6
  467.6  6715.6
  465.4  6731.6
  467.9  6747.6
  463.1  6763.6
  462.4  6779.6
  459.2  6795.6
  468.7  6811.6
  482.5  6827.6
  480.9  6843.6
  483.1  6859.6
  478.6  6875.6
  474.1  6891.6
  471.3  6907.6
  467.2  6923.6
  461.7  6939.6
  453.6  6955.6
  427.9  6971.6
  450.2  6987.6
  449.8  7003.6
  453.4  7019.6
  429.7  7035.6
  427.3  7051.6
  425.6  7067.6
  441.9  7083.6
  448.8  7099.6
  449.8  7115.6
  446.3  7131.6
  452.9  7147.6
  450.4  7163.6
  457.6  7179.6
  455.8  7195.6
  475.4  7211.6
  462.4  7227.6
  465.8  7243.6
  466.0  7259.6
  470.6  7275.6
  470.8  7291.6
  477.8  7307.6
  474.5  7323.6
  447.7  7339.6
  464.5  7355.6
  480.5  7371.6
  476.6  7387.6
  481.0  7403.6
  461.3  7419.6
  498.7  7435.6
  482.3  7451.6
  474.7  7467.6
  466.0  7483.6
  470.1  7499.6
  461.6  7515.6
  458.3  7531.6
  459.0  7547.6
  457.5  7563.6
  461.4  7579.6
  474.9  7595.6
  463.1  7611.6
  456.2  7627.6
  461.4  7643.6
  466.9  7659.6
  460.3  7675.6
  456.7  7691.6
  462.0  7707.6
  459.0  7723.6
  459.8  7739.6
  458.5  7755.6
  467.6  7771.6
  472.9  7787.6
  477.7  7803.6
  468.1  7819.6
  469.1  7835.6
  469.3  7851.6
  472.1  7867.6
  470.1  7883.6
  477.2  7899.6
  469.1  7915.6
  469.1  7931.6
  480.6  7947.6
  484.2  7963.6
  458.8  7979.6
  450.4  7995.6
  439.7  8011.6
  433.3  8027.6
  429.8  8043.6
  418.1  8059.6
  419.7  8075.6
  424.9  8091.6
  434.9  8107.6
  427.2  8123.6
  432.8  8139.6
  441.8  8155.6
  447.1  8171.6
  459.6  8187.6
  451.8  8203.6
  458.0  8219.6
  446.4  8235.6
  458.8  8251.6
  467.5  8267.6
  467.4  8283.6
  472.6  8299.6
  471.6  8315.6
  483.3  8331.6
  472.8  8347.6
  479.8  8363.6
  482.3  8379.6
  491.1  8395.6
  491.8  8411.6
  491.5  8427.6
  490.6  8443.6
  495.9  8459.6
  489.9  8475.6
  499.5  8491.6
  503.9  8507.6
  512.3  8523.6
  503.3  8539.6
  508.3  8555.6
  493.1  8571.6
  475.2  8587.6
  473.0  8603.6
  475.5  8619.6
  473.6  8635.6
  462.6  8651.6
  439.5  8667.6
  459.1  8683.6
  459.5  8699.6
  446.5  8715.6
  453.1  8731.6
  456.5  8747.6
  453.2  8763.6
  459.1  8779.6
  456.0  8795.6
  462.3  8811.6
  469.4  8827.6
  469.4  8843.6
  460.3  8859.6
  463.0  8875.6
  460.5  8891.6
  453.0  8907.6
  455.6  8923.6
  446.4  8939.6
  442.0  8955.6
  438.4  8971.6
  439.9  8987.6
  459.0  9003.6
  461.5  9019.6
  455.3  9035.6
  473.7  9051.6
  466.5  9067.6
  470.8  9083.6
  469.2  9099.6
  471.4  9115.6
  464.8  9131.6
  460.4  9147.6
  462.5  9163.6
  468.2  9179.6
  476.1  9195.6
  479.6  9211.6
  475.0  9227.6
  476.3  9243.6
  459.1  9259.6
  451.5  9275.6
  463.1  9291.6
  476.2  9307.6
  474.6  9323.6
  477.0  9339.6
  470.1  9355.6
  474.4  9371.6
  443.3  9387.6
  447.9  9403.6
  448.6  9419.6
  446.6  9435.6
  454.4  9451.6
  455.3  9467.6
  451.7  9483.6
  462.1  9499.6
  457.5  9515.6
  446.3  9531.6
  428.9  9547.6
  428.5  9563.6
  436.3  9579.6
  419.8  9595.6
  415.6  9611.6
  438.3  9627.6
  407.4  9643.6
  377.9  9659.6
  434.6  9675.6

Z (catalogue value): 0.13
